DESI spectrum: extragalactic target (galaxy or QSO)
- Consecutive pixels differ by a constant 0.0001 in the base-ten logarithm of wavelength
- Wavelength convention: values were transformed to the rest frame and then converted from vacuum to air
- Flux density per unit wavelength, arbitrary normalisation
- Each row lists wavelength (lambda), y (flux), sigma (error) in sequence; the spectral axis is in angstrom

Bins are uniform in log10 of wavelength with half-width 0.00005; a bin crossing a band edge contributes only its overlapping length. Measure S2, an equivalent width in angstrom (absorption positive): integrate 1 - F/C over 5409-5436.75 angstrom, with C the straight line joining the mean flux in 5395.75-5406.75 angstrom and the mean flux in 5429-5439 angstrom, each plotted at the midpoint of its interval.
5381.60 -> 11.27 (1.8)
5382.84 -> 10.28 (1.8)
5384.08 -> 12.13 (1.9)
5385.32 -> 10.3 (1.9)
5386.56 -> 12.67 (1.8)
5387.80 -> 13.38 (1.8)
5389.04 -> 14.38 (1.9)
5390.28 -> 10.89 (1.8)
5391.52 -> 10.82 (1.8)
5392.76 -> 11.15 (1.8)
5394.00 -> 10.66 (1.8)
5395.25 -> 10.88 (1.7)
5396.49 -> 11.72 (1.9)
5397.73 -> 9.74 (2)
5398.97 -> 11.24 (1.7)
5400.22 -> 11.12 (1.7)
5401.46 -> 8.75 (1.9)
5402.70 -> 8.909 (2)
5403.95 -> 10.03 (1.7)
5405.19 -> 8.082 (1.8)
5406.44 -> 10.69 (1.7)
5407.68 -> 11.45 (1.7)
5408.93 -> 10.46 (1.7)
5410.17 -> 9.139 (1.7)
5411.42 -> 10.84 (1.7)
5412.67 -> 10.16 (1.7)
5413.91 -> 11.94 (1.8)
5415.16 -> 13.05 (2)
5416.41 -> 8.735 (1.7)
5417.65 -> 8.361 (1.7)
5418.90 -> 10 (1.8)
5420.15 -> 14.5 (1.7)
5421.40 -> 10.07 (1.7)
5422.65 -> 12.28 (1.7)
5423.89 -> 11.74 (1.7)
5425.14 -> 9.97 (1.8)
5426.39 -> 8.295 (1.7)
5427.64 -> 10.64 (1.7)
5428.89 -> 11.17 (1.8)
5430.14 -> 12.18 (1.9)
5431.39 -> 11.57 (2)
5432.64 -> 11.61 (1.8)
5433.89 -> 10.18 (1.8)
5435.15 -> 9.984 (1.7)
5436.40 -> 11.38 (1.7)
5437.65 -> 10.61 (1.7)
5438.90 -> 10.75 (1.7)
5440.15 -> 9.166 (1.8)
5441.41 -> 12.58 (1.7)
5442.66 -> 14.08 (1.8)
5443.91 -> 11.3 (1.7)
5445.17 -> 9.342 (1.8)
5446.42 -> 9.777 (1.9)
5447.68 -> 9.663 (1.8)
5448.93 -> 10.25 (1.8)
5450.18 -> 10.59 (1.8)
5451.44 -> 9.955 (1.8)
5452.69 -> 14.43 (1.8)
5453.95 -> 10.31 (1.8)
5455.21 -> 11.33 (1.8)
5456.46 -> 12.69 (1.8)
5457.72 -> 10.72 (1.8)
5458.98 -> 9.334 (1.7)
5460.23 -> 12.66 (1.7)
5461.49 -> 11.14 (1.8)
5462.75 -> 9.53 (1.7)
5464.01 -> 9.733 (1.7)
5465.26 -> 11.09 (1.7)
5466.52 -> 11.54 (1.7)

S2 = -0.25 angstrom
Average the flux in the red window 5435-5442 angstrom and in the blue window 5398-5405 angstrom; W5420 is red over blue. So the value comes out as 1.09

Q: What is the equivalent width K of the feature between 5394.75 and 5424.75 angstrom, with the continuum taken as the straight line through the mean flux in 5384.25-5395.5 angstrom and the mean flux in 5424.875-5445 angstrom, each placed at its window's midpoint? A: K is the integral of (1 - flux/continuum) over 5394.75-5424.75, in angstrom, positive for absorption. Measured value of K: 2.1 angstrom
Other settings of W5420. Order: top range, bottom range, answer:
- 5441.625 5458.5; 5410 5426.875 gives 1.04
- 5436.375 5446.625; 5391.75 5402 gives 1.03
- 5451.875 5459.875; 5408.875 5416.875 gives 1.08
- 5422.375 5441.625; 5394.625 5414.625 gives 1.05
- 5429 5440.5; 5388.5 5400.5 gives 0.97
